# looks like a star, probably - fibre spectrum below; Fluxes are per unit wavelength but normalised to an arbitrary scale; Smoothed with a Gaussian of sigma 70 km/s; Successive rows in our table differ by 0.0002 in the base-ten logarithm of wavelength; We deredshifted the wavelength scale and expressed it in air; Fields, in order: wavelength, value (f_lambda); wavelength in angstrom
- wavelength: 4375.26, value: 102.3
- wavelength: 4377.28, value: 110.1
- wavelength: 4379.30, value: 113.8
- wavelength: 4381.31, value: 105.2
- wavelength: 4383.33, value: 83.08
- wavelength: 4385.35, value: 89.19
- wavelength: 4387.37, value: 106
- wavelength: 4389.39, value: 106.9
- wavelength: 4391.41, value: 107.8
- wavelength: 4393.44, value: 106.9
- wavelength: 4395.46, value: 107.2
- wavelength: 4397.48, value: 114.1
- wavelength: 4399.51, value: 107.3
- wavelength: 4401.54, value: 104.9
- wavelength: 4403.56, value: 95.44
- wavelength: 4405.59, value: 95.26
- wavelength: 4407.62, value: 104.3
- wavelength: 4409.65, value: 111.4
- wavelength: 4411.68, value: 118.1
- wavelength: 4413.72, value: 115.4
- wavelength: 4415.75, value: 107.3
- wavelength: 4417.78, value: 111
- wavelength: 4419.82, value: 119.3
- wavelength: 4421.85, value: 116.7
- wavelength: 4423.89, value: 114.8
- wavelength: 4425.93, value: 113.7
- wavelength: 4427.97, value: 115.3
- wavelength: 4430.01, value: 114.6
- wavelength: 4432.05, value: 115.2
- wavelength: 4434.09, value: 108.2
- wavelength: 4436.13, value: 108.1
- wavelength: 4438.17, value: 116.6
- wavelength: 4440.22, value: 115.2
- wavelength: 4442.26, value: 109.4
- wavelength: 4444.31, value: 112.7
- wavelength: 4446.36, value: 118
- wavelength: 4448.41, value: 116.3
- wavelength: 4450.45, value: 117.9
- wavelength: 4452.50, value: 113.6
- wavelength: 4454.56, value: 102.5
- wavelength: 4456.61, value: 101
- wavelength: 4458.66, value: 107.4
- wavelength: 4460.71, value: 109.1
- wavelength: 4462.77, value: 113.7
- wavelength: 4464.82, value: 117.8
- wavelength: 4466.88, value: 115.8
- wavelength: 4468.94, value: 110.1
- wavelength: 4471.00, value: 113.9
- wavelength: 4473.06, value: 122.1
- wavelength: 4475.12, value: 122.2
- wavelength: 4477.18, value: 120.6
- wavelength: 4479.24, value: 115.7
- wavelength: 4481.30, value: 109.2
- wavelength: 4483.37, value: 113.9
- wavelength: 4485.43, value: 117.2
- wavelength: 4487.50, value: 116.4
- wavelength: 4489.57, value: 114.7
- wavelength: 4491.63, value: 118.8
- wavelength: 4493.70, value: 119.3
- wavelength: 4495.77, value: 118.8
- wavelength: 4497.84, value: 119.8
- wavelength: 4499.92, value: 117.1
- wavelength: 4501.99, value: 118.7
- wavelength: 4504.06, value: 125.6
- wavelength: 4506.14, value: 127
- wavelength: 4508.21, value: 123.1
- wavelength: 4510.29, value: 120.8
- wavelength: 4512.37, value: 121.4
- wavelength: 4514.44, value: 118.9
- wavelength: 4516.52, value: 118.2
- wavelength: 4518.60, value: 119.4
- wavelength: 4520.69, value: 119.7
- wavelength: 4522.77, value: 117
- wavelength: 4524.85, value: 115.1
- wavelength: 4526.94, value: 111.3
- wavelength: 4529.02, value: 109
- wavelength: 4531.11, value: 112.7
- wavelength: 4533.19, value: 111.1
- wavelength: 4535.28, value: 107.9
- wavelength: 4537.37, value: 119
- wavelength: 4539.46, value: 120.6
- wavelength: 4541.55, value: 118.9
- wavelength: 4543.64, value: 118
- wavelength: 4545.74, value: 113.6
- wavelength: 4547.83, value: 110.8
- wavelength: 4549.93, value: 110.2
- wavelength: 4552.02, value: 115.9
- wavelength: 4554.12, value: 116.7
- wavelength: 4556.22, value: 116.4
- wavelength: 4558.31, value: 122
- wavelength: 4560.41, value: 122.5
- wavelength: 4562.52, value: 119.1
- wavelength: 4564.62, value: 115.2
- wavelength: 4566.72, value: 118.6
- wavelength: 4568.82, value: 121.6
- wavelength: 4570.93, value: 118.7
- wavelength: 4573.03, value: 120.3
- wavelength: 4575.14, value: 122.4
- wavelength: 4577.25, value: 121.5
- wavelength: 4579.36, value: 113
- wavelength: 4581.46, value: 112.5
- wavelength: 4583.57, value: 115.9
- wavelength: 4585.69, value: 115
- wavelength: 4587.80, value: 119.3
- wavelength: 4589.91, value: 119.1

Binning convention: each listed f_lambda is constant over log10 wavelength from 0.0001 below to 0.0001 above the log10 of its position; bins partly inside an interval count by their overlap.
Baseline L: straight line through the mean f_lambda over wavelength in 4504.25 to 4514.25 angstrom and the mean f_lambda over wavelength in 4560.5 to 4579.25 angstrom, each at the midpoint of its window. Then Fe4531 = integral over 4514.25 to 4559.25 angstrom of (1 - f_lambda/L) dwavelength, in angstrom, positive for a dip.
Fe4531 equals 2.2 angstrom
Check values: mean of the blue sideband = 123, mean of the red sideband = 119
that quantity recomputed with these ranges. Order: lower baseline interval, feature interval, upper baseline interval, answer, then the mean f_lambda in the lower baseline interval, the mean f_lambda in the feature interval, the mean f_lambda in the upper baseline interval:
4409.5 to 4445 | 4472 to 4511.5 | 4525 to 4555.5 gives -1.80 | 114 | 119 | 114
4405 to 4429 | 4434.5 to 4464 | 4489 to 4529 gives 0.78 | 112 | 112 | 119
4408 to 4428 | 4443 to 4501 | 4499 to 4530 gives 0.92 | 114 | 115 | 119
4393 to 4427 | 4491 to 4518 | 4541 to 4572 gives -1.43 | 110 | 121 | 117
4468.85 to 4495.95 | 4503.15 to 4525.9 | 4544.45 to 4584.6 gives -0.69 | 117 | 120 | 117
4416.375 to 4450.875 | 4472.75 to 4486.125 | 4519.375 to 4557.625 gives -0.30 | 114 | 117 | 115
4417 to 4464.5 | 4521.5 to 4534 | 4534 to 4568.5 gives 0.32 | 113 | 113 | 117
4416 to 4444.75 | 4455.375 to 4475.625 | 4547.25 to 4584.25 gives 0.28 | 113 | 113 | 118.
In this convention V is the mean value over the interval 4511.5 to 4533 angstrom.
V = 116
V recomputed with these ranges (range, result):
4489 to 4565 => 117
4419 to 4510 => 115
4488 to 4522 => 120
